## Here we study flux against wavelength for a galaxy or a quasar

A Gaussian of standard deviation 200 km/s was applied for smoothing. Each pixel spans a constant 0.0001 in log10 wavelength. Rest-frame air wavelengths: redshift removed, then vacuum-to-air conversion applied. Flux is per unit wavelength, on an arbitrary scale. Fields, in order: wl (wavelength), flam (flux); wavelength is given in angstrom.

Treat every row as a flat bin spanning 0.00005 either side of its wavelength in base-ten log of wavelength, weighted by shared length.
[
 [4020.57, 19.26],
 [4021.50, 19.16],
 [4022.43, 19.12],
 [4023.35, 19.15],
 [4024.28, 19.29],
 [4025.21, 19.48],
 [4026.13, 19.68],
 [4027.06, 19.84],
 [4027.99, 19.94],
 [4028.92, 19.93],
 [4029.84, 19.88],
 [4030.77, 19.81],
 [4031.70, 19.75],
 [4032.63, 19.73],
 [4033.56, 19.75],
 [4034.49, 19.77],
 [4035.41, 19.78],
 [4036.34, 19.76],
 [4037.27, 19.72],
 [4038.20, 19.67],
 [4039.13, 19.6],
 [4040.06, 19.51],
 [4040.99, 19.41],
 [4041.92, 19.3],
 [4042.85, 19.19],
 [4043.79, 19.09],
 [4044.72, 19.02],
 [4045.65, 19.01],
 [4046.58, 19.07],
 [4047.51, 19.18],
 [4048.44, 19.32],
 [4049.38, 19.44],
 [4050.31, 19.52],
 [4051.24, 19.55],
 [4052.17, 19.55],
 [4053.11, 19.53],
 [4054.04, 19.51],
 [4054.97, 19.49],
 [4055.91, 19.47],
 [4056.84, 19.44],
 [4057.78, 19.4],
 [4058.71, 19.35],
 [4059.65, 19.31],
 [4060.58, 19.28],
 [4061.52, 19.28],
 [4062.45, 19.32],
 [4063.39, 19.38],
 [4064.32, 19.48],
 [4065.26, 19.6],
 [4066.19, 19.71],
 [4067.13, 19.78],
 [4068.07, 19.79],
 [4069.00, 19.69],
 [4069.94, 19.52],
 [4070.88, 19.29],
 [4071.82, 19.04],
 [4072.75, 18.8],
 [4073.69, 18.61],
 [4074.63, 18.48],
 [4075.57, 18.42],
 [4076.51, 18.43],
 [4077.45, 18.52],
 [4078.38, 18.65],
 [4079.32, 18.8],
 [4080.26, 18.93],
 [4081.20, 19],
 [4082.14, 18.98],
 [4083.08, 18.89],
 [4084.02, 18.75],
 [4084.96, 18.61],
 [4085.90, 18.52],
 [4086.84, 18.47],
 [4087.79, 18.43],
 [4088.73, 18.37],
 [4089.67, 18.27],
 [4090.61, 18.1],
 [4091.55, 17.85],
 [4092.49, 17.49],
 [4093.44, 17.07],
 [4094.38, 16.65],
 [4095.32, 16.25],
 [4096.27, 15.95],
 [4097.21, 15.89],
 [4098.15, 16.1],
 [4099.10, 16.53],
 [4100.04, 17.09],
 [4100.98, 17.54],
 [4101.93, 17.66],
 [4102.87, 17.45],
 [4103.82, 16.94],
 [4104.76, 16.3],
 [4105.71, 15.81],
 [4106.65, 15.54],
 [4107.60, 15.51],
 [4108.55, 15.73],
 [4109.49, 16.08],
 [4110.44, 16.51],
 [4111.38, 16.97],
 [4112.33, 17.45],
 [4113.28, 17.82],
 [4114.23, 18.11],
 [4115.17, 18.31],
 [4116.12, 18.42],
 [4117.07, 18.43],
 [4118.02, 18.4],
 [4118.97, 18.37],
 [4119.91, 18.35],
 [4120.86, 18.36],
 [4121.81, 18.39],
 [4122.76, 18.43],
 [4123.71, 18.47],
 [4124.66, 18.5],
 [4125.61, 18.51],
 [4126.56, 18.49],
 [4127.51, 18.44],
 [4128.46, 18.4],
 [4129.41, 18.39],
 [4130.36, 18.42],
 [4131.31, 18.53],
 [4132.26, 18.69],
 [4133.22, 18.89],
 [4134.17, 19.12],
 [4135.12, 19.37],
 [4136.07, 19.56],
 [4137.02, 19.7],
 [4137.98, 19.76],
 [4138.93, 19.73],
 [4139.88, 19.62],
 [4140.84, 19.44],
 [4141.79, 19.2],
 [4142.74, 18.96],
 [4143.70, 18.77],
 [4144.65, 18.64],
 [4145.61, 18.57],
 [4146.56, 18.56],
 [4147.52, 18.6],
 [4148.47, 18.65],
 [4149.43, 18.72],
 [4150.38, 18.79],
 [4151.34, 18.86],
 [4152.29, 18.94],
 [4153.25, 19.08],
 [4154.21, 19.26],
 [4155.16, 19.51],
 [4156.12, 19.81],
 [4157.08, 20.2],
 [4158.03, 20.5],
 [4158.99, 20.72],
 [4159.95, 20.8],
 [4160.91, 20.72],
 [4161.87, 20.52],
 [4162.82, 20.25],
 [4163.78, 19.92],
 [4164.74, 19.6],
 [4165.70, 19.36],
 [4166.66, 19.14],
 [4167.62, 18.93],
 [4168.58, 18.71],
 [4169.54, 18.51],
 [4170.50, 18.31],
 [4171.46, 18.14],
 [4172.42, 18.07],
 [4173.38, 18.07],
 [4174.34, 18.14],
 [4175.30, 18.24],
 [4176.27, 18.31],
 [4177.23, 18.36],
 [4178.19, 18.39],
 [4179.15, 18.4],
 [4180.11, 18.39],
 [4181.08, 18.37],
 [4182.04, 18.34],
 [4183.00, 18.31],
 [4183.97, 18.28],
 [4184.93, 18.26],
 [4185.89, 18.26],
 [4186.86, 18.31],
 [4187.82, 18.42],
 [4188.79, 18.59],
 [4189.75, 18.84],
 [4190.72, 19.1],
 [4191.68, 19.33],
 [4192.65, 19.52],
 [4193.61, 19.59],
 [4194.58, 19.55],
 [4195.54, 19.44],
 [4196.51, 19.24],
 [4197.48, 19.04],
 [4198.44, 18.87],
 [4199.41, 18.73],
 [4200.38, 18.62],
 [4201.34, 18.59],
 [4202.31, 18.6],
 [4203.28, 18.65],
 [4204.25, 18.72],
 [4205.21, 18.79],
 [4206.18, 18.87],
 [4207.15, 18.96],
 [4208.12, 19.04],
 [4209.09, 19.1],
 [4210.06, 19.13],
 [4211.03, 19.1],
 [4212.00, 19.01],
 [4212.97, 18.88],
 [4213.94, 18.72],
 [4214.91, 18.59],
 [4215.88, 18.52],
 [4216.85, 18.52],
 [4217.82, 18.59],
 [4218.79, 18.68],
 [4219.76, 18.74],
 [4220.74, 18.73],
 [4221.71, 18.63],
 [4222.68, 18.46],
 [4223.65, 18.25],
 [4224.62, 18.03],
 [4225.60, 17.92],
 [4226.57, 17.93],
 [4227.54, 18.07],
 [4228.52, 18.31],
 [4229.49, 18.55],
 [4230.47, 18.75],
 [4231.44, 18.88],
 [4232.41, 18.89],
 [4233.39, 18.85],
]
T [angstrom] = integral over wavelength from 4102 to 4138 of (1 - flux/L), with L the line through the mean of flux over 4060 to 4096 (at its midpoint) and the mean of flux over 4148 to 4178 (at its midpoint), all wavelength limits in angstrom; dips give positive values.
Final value 1.9 angstrom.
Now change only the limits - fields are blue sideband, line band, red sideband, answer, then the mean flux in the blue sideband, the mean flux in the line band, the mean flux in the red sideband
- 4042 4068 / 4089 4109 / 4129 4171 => 2.7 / 19.4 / 16.8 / 19.3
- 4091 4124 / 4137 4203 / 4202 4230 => -3.6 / 17.2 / 19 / 18.6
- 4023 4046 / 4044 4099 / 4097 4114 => -2.1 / 19.6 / 18.7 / 16.6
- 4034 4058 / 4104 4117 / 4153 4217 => 1.6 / 19.4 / 16.9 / 19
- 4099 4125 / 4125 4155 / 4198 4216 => -1.8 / 17.4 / 18.9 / 18.8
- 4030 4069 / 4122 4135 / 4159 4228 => 0.4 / 19.5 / 18.6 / 18.8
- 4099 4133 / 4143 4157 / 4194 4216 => -0.6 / 17.7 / 18.9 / 18.9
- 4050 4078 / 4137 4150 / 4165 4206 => -0.1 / 19.3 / 19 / 18.7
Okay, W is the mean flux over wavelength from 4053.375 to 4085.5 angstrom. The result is 19.2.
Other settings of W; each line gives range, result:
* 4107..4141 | 18.3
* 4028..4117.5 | 18.5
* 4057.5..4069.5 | 19.5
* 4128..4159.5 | 19.2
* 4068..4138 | 18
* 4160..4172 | 19.4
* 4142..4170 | 19.4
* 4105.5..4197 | 18.7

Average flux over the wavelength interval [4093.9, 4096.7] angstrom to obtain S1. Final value 16.3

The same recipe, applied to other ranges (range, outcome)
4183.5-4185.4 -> 18.3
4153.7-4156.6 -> 19.5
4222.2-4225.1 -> 18.3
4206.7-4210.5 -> 19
